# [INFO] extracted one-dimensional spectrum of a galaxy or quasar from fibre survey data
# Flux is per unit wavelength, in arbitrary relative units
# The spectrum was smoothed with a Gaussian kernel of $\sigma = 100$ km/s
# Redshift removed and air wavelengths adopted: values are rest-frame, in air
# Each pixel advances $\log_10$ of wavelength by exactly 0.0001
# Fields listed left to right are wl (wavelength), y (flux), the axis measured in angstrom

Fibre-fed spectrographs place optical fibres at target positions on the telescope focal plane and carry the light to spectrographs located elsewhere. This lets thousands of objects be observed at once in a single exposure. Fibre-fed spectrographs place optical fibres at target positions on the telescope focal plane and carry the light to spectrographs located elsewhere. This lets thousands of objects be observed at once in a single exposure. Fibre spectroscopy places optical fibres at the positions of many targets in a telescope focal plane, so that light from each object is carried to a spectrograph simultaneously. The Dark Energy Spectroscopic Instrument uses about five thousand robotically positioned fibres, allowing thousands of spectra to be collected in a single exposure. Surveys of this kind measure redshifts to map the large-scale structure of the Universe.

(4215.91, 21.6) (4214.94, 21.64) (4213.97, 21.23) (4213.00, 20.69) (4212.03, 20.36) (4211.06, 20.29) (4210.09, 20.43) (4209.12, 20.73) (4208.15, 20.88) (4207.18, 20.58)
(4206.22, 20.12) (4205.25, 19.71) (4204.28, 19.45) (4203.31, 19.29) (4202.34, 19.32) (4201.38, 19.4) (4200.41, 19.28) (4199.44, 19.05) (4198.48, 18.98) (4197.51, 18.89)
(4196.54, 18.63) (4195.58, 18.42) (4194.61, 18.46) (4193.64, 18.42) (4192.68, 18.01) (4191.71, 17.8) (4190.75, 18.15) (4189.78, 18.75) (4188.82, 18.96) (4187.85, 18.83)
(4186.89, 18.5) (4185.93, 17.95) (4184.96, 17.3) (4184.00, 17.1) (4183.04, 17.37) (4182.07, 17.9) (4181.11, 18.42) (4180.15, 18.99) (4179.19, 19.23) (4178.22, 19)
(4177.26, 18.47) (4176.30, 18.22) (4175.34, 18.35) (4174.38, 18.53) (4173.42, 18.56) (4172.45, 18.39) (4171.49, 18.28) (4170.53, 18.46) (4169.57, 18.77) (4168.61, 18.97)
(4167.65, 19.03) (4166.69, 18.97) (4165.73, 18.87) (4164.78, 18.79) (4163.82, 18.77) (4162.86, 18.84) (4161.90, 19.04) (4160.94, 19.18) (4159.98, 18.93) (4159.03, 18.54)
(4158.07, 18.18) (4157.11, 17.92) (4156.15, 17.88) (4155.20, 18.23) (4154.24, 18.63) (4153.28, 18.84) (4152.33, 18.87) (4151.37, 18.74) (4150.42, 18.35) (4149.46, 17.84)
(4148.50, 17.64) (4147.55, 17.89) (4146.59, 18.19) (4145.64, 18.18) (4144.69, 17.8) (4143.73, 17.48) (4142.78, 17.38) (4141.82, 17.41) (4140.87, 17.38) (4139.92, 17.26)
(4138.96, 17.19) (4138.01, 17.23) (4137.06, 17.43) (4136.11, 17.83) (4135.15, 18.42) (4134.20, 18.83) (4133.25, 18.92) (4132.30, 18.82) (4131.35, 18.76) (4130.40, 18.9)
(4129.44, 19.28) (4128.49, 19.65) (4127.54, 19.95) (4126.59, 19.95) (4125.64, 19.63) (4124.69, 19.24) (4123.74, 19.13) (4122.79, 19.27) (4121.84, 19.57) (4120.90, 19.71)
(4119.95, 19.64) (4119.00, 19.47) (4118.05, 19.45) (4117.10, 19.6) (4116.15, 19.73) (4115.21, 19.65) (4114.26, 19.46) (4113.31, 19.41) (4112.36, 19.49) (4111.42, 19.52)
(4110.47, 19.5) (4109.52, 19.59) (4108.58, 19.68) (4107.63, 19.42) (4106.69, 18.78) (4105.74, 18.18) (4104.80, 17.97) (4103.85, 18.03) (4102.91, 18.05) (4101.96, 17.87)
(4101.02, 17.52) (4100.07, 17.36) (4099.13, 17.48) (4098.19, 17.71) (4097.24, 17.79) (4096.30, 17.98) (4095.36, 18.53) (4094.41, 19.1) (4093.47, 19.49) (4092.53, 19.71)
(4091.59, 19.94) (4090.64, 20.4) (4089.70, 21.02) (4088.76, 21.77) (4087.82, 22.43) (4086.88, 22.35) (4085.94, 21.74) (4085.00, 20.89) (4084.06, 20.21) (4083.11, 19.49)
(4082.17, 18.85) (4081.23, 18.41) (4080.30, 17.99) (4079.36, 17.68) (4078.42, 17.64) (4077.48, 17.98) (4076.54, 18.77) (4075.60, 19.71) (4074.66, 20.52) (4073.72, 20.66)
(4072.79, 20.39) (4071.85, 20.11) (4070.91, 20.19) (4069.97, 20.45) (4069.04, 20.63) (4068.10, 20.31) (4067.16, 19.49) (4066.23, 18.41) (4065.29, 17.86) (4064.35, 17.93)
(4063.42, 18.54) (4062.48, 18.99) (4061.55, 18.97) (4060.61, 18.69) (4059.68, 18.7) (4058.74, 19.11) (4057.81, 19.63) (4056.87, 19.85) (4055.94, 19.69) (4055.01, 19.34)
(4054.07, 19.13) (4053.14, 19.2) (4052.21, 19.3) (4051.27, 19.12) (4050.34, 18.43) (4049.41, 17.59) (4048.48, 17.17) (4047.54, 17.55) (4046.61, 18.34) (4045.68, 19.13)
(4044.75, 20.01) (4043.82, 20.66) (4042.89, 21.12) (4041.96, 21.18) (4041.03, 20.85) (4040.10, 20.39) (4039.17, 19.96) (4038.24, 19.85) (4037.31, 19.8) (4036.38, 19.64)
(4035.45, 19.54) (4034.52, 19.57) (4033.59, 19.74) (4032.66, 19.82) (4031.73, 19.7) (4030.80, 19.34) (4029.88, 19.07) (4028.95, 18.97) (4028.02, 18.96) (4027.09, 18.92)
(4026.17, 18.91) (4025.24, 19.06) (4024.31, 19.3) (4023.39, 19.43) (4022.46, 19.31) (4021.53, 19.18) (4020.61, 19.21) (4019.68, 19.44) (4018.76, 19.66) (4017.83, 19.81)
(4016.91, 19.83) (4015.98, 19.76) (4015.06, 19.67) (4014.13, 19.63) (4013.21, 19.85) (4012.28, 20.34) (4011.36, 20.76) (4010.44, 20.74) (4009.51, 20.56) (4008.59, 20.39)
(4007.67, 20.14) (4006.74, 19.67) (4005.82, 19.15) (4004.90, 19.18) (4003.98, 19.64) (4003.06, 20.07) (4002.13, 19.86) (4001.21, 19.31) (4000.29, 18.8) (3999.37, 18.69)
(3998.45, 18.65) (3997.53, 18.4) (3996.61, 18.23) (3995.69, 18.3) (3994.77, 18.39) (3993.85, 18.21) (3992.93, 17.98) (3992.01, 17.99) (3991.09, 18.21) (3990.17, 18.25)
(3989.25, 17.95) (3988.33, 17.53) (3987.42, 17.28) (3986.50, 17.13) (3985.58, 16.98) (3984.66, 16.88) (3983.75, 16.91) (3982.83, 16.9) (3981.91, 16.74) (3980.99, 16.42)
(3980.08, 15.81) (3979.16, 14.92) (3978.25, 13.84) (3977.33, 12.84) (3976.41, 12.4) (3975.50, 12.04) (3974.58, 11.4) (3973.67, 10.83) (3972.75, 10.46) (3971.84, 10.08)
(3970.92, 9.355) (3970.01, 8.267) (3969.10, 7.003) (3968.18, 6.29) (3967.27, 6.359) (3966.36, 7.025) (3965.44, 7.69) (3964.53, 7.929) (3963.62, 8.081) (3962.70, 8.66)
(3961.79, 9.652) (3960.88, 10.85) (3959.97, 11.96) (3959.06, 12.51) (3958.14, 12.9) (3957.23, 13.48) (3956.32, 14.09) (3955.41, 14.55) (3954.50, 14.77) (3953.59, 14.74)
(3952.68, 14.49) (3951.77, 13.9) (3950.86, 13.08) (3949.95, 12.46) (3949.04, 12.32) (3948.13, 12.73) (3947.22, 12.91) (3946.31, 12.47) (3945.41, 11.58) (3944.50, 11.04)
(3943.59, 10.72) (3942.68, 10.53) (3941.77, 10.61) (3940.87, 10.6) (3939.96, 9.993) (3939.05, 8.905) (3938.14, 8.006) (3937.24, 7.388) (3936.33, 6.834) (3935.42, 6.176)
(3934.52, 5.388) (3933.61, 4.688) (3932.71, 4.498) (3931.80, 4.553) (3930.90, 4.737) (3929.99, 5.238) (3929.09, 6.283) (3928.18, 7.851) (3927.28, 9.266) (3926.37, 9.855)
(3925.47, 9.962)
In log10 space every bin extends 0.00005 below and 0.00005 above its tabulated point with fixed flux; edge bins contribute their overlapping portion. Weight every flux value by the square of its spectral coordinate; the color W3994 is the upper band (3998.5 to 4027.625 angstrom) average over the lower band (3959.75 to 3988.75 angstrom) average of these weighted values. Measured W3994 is 1.65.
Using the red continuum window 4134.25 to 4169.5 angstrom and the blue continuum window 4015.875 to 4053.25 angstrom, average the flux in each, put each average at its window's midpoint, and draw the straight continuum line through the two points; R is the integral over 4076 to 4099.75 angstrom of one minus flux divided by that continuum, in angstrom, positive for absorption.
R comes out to -0.7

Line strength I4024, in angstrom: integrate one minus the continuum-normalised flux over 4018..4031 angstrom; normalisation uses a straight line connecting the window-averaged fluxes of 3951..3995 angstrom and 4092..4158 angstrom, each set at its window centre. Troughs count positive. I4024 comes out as -3.5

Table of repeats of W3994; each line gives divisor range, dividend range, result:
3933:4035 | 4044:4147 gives 1.33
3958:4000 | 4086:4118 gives 1.49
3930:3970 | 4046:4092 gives 2.08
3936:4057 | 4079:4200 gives 1.24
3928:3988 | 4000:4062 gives 1.83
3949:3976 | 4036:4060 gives 1.86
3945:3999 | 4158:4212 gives 1.54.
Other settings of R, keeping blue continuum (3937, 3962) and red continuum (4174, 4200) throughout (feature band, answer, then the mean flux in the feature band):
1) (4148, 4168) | -1.1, 18.6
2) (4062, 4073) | -3.1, 19.4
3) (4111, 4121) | -1.9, 19.5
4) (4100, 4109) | -1.2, 18.3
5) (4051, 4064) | -3.7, 19.2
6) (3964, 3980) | 3.2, 10.1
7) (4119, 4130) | -1.9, 19.5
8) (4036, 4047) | -4.3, 20.1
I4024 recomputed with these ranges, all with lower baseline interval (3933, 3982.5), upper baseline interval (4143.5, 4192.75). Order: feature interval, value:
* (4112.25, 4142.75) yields -3.51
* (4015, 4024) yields -4.38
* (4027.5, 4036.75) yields -3.98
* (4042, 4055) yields -4.51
